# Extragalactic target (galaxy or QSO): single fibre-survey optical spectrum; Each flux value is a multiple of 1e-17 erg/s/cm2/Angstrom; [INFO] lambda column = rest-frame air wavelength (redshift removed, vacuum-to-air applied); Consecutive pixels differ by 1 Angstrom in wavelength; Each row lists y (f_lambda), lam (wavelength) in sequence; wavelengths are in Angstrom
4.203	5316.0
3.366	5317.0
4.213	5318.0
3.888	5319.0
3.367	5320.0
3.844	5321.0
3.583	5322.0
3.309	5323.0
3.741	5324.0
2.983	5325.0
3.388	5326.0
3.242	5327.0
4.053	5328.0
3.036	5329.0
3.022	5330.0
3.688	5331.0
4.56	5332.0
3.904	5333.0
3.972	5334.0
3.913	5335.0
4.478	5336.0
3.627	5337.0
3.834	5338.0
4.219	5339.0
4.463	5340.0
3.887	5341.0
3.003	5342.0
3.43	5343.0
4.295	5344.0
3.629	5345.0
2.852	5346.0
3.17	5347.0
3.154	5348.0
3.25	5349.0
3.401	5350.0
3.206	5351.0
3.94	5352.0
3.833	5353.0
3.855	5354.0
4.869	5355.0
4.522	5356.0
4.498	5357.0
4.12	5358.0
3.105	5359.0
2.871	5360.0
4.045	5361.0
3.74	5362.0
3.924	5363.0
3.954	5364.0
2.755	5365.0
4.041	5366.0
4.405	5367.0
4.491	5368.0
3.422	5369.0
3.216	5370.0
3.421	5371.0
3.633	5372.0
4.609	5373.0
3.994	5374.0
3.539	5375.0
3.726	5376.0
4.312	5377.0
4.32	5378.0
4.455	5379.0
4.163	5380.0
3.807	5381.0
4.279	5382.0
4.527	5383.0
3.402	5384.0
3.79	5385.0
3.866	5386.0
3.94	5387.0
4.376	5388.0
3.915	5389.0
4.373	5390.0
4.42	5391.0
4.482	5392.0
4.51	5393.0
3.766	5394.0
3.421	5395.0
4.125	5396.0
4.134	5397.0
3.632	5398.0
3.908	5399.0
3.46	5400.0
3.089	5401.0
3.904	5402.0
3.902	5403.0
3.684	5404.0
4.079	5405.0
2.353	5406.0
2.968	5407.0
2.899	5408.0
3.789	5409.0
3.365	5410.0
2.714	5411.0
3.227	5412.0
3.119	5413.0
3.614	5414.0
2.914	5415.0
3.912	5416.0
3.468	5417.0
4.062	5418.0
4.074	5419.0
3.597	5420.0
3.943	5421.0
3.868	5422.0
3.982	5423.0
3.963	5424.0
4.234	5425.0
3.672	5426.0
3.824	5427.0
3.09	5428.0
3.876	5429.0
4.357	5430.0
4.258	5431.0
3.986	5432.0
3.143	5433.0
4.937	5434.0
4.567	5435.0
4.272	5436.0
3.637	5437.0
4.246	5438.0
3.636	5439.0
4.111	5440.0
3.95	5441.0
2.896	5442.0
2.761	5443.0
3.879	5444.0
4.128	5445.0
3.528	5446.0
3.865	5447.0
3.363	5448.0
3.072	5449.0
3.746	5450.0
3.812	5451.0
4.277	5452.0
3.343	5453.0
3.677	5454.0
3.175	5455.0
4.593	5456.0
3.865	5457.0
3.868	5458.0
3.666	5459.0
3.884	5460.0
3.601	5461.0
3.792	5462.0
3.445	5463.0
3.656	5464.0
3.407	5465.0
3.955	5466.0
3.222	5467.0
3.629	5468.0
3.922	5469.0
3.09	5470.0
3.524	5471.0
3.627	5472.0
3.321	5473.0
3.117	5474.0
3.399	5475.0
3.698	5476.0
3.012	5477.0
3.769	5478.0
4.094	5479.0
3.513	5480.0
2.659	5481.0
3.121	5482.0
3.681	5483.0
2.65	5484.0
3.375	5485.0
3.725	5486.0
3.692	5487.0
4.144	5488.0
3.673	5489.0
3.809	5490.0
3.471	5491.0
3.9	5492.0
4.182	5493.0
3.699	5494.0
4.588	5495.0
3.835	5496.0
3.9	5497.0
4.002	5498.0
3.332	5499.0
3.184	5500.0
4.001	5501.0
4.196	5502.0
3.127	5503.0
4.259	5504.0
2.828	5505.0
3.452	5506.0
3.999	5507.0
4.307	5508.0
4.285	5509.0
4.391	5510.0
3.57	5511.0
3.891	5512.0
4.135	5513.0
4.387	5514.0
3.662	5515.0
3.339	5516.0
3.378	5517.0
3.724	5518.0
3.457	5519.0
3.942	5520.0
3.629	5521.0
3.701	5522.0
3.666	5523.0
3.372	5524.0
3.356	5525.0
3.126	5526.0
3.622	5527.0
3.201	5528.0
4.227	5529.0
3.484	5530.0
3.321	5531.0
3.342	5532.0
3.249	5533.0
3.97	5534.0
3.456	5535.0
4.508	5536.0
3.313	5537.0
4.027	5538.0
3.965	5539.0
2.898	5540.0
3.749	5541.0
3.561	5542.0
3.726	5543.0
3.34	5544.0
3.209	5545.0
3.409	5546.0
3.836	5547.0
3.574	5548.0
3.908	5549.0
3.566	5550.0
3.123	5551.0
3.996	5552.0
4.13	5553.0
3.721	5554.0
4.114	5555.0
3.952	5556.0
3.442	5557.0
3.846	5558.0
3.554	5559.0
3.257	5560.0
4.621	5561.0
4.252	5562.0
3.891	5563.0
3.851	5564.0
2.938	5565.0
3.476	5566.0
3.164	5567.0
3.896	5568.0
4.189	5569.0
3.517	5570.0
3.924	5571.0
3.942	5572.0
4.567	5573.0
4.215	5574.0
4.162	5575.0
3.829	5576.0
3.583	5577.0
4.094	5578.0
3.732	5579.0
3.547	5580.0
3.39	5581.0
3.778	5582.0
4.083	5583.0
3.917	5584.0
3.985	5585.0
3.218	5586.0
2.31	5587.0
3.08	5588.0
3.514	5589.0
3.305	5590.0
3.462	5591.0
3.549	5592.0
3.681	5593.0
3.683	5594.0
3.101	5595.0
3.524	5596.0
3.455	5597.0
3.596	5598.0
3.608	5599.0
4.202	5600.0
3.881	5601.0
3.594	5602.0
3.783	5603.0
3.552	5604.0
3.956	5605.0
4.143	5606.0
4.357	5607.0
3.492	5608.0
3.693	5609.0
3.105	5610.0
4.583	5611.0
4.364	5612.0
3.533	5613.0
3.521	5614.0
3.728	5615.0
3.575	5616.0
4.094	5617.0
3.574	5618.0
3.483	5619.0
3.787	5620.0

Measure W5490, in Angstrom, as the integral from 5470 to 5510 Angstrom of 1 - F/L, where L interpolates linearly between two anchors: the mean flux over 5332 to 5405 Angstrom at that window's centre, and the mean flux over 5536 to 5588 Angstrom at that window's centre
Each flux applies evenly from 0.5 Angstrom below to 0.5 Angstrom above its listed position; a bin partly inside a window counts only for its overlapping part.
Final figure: 1.3 Angstrom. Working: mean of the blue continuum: 3.87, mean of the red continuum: 3.71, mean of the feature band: 3.65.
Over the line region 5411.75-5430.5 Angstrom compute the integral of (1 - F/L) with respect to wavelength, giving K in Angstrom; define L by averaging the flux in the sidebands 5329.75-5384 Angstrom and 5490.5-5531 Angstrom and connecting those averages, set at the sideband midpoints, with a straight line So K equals 0.3 Angstrom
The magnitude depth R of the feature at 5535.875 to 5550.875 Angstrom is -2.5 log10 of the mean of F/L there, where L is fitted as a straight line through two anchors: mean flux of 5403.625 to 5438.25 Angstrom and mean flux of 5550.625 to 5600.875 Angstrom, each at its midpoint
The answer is 0.03 mag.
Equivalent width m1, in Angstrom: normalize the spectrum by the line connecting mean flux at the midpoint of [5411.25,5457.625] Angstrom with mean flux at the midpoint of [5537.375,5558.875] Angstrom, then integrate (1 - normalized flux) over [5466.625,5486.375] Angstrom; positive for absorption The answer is 1.7 Angstrom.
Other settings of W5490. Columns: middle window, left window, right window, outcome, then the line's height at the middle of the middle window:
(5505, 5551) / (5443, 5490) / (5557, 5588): 0.2 Angstrom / 3.68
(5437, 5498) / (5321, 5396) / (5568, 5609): 2.1 Angstrom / 3.77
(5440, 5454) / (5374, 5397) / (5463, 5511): 0.7 Angstrom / 3.81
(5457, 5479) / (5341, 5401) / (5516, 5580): 1.1 Angstrom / 3.76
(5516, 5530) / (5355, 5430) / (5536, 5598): 0.6 Angstrom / 3.71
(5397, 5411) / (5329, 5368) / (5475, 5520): 1.1 Angstrom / 3.75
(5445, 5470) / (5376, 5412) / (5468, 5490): -0.8 Angstrom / 3.57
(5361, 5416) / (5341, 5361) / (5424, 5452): -0.9 Angstrom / 3.72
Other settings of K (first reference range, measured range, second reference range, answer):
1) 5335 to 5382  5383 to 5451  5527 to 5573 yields 0.50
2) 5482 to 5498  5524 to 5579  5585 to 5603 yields -1.82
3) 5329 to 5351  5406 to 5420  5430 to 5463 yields 1.48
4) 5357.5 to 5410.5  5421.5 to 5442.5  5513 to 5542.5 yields -0.99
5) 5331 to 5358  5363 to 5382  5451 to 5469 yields -0.52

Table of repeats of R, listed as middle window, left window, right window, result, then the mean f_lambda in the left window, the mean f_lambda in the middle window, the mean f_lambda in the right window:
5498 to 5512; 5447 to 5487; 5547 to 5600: -0.051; 3.55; 3.78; 3.69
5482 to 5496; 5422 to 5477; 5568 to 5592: 0.001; 3.73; 3.72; 3.71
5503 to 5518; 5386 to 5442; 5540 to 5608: -0.025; 3.79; 3.82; 3.7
